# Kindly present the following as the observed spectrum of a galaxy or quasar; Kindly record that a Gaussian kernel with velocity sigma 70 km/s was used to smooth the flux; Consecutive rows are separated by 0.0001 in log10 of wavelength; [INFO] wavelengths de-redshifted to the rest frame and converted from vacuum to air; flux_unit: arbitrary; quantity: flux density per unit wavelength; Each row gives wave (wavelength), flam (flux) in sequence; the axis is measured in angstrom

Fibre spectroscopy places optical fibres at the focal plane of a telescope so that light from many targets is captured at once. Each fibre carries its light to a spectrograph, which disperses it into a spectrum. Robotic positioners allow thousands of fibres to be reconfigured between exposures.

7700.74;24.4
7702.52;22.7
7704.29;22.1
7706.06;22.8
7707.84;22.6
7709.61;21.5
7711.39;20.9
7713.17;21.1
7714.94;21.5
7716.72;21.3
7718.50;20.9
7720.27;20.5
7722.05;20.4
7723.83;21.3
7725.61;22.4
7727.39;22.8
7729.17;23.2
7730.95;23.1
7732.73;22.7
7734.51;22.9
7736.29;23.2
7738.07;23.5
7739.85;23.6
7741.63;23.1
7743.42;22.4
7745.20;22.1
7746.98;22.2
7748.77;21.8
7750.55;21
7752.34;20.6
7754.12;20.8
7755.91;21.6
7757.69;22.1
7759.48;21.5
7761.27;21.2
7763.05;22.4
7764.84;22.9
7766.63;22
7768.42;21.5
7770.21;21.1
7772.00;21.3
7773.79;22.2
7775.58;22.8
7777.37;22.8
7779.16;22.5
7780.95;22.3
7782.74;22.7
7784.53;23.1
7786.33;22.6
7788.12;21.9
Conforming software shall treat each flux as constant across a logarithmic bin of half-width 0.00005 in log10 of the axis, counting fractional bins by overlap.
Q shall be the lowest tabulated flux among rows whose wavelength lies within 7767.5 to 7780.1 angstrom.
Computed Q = 21.1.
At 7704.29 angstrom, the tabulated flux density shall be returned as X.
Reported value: 22.1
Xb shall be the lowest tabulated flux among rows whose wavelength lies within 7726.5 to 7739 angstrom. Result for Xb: 22.7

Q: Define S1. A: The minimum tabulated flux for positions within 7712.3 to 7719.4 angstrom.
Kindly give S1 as 20.9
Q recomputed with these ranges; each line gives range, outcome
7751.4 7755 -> 20.6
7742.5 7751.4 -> 21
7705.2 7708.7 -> 22.6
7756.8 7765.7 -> 21.2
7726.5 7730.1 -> 22.8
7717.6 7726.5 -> 20.4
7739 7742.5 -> 23.1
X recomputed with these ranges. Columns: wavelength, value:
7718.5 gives 20.9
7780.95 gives 22.3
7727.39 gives 22.8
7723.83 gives 21.3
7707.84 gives 22.6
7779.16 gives 22.5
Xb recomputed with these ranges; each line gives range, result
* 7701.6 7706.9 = 22.1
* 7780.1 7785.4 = 22.3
